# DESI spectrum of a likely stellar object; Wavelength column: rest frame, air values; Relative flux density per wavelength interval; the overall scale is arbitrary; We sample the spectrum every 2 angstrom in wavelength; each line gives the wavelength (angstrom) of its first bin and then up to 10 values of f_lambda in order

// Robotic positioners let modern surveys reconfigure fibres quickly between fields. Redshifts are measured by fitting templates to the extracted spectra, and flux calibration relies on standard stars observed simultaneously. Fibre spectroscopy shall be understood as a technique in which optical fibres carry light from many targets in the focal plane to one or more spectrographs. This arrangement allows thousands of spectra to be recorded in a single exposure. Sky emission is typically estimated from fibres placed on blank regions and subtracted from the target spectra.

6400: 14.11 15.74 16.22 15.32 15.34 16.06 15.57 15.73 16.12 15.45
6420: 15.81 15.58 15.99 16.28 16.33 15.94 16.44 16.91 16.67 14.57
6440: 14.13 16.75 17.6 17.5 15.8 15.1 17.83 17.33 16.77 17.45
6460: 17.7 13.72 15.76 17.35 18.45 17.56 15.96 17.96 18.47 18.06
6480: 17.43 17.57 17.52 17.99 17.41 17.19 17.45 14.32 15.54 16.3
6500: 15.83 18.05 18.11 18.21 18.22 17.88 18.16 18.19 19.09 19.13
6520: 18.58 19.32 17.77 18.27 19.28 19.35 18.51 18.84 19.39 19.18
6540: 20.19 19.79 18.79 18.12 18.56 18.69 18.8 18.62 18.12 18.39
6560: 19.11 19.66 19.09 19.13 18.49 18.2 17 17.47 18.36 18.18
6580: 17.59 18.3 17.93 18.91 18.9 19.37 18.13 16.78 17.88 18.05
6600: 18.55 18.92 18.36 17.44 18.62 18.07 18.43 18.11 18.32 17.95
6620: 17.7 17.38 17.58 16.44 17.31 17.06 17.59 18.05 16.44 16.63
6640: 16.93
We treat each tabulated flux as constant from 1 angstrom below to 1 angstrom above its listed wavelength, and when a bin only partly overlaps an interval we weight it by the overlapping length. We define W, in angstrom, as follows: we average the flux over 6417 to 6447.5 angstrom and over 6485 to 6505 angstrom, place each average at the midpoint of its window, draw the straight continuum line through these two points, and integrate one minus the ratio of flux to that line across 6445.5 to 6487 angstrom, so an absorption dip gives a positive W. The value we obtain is -1.5 angstrom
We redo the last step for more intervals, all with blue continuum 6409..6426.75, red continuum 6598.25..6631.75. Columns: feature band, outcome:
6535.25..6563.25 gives -2.9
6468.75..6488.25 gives -1.4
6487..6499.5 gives 0.2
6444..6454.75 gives -0.4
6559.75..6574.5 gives -1.0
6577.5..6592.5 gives -0.7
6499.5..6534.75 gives -3.2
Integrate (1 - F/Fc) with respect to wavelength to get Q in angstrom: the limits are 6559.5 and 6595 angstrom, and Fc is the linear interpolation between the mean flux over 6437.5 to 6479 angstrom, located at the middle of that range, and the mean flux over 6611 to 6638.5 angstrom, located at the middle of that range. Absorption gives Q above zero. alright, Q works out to -2.2 angstrom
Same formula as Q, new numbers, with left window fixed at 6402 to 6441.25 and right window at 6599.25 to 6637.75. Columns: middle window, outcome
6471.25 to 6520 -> -2.87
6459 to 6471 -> -0.37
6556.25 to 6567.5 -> -1.16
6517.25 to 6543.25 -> -3.30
